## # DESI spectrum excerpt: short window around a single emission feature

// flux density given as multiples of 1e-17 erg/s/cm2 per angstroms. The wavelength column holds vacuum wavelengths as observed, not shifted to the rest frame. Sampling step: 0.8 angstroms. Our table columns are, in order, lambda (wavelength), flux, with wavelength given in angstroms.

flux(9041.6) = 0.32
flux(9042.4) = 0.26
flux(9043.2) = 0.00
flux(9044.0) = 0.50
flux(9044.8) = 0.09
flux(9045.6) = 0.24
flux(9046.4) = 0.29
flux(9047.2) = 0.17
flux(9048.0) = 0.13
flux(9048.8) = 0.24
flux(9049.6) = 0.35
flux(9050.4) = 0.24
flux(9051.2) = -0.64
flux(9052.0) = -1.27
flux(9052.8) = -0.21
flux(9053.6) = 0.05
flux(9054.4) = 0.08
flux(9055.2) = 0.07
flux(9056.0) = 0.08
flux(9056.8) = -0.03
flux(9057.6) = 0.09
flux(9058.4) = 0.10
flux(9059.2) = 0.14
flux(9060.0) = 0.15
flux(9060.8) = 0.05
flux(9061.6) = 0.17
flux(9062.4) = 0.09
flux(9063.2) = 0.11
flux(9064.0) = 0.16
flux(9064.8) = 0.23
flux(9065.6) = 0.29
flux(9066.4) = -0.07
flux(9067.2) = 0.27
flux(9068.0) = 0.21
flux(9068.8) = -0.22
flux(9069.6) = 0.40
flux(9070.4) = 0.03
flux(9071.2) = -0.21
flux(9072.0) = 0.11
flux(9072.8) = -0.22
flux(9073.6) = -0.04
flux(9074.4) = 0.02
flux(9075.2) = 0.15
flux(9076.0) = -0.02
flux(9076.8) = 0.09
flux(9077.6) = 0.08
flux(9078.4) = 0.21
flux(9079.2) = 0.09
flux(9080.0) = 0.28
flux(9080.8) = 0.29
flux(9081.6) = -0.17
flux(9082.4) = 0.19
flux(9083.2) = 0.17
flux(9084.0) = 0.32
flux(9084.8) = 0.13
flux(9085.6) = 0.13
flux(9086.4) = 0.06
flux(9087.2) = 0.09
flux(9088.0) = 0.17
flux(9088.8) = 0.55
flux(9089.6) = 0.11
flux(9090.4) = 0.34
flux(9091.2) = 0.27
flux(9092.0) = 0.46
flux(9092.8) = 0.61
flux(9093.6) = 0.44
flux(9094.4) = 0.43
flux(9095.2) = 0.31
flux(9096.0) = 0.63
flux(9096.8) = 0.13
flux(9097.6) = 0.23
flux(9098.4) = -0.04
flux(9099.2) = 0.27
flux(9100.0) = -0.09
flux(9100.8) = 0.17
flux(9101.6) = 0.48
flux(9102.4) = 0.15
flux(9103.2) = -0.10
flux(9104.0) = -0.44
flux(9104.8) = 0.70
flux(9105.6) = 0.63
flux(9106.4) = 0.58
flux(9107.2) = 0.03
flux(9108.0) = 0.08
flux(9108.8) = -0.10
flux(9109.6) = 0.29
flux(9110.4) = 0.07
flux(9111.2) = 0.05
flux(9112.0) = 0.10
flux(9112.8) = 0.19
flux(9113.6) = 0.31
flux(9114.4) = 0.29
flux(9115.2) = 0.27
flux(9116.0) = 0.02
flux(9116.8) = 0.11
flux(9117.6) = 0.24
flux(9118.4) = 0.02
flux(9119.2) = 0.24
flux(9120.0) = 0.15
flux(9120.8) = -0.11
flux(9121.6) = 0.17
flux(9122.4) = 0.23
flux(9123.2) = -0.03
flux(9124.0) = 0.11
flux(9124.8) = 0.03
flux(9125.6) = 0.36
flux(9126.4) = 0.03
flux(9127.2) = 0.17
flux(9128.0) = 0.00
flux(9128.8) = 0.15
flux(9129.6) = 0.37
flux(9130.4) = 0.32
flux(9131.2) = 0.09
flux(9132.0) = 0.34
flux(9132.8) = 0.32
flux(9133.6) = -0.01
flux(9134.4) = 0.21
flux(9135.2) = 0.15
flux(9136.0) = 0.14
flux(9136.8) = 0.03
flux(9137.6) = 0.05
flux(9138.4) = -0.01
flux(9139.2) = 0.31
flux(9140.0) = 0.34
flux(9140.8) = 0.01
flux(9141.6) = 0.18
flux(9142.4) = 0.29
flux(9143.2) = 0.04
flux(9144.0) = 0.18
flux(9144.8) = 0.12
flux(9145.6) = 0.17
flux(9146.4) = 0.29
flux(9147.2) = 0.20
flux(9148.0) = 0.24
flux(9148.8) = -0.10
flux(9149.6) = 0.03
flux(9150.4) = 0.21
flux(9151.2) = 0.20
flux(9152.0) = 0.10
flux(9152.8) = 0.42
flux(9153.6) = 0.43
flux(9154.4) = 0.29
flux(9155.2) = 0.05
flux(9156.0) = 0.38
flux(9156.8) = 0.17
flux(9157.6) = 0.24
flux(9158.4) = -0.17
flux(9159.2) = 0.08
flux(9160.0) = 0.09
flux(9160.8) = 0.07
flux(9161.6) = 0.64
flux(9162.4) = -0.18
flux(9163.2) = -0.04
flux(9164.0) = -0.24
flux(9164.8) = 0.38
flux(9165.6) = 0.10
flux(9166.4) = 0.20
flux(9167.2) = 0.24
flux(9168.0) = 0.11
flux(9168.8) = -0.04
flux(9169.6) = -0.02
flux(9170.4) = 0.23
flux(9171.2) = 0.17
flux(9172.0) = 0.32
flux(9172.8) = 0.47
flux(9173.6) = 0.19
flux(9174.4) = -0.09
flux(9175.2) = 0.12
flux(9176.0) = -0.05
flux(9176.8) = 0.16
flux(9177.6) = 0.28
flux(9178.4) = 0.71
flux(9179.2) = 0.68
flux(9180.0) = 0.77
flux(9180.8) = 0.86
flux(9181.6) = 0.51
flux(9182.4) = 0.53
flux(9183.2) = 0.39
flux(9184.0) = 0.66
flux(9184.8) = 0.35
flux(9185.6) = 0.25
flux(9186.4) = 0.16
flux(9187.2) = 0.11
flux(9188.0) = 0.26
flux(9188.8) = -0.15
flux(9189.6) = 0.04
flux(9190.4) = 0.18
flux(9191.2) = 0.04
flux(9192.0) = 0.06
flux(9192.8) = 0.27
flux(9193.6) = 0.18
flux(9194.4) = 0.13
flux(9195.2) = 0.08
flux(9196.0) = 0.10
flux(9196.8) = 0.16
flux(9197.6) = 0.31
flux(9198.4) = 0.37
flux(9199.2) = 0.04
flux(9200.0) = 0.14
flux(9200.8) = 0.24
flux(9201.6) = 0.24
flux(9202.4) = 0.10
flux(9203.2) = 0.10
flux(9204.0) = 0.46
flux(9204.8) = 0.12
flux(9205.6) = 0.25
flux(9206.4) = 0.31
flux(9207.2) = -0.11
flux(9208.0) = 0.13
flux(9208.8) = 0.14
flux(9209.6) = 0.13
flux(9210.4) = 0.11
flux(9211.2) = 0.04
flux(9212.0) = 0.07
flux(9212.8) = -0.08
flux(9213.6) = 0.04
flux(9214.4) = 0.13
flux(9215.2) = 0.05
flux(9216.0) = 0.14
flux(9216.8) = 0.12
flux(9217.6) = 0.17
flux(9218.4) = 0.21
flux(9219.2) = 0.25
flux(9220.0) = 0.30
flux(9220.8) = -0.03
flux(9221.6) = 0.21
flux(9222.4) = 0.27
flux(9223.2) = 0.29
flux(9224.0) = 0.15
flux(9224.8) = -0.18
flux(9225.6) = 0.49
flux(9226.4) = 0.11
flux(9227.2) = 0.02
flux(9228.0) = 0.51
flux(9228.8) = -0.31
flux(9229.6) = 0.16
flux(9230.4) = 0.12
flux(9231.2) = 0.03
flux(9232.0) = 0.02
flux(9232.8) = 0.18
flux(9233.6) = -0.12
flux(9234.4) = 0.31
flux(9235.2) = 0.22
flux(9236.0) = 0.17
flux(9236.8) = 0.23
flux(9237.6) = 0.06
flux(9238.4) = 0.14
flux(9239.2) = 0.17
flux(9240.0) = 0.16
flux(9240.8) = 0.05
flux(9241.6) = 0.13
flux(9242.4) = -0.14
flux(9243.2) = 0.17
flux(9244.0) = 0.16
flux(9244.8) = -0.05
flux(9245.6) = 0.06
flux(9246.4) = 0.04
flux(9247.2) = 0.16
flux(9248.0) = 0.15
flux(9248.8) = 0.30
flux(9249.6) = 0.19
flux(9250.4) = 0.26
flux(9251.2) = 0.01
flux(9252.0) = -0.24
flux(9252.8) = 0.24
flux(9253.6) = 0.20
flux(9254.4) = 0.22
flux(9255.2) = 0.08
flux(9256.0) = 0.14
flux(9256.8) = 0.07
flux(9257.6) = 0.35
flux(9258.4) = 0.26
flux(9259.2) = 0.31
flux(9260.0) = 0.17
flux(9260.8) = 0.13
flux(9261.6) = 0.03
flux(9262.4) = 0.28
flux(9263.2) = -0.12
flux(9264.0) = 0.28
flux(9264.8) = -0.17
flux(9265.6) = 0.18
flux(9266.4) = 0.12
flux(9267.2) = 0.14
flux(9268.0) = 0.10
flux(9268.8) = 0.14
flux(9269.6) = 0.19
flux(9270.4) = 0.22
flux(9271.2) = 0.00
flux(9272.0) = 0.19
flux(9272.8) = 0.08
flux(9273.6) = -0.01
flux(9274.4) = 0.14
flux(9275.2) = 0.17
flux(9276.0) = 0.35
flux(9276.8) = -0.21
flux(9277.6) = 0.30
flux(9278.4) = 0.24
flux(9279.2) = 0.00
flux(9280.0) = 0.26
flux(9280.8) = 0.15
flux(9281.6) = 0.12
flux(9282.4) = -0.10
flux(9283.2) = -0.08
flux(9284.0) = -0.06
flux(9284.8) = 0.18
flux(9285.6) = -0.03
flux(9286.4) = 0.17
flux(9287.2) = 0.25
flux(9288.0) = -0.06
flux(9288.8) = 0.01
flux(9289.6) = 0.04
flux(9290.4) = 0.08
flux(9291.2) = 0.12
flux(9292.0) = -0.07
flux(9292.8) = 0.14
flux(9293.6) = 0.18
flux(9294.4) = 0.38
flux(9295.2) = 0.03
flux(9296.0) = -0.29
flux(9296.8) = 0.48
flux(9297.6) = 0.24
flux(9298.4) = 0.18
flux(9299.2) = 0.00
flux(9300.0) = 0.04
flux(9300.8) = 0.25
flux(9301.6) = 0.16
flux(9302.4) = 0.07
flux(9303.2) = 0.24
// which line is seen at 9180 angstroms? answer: [O III]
